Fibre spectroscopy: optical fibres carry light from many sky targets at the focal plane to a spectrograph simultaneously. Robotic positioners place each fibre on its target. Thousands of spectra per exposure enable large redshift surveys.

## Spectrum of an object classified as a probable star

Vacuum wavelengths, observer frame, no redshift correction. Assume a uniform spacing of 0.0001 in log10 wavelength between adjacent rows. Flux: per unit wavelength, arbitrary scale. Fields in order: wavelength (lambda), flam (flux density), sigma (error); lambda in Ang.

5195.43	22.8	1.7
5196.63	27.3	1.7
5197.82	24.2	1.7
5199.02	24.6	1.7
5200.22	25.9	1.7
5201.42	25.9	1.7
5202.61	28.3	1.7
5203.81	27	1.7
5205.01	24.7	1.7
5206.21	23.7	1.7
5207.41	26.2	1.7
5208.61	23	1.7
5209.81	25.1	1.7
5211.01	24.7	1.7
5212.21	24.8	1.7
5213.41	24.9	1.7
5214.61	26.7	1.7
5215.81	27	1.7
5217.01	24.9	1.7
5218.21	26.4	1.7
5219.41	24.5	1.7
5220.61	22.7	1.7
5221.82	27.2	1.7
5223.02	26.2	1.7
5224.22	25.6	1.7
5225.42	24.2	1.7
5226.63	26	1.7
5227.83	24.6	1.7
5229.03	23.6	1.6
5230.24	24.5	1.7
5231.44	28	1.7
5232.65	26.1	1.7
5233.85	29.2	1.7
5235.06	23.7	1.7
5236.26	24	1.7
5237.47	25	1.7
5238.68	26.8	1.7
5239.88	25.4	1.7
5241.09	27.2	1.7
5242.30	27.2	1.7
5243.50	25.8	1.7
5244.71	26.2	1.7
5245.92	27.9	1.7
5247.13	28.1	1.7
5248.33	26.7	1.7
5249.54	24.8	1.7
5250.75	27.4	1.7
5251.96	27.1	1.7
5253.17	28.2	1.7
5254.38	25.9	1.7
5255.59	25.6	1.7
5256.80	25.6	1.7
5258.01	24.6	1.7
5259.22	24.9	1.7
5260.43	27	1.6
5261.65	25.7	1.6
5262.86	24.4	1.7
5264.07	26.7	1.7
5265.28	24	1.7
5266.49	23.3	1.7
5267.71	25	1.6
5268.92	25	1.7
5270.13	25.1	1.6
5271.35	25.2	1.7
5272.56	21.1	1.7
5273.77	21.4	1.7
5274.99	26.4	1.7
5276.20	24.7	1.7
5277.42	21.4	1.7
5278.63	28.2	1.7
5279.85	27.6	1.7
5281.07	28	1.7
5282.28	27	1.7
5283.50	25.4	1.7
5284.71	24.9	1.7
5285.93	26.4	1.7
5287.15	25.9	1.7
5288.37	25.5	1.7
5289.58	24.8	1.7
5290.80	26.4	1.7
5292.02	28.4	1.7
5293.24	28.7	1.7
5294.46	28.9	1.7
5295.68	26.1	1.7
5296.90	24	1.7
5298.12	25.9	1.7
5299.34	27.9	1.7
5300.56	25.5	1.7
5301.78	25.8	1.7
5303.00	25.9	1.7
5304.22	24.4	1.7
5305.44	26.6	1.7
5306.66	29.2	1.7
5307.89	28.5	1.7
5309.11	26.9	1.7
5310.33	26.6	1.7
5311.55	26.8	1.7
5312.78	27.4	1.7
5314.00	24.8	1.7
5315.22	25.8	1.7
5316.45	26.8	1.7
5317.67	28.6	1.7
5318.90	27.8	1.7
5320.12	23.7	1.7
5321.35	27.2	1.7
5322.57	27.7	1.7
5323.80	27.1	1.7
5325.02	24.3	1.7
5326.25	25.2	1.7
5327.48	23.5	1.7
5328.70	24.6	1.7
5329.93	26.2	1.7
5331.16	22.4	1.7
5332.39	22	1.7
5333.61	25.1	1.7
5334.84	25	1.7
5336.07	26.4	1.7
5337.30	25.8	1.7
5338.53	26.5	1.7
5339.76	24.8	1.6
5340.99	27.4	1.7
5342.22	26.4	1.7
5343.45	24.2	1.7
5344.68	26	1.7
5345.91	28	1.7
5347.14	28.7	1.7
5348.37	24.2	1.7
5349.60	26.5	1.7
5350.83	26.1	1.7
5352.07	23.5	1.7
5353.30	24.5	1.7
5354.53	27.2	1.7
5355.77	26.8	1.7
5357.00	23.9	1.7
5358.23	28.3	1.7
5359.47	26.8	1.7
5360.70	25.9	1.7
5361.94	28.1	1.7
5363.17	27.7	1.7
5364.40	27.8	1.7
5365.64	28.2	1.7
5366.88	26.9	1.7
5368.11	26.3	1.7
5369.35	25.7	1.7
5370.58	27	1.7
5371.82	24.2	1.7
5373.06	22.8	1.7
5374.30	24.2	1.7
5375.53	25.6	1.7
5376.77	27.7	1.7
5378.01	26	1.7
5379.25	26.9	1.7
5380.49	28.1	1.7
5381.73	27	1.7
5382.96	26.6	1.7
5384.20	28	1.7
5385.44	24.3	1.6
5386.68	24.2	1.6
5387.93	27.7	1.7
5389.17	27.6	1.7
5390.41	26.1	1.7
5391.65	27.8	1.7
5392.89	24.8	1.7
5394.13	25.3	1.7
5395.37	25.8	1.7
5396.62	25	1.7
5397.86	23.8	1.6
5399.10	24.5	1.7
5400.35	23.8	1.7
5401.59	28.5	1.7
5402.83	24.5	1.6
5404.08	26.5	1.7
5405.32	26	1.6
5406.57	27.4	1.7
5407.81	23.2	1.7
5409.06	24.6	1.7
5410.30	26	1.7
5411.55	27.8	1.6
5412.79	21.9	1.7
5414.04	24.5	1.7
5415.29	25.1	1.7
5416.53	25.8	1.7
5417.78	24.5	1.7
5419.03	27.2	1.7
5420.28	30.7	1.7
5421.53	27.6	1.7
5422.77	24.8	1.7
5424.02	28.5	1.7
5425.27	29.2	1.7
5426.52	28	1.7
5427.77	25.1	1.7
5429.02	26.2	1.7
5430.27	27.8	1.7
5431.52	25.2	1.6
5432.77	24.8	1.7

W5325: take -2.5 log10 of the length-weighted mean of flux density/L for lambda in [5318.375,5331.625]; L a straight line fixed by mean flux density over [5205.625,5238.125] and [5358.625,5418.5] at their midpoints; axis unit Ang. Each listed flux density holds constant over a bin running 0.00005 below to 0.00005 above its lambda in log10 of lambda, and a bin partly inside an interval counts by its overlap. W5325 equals 0.010 mag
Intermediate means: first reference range 25.3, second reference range 25.9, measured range 25.4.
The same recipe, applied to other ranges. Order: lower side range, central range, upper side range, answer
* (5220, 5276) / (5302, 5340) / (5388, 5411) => -0.01 mag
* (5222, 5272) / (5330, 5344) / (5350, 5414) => 0.03 mag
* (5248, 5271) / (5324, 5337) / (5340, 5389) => 0.06 mag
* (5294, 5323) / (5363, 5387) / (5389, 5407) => -0.01 mag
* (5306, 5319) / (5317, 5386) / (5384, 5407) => 0.02 mag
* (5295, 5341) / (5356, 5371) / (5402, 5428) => -0.03 mag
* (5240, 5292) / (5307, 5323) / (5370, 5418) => -0.05 mag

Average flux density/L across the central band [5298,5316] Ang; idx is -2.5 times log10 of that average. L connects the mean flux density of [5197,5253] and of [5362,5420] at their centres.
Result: -0.03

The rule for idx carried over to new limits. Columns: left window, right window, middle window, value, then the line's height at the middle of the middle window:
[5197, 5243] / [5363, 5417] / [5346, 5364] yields -0.02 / 25.8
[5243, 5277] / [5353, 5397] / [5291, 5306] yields -0.03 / 25.7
